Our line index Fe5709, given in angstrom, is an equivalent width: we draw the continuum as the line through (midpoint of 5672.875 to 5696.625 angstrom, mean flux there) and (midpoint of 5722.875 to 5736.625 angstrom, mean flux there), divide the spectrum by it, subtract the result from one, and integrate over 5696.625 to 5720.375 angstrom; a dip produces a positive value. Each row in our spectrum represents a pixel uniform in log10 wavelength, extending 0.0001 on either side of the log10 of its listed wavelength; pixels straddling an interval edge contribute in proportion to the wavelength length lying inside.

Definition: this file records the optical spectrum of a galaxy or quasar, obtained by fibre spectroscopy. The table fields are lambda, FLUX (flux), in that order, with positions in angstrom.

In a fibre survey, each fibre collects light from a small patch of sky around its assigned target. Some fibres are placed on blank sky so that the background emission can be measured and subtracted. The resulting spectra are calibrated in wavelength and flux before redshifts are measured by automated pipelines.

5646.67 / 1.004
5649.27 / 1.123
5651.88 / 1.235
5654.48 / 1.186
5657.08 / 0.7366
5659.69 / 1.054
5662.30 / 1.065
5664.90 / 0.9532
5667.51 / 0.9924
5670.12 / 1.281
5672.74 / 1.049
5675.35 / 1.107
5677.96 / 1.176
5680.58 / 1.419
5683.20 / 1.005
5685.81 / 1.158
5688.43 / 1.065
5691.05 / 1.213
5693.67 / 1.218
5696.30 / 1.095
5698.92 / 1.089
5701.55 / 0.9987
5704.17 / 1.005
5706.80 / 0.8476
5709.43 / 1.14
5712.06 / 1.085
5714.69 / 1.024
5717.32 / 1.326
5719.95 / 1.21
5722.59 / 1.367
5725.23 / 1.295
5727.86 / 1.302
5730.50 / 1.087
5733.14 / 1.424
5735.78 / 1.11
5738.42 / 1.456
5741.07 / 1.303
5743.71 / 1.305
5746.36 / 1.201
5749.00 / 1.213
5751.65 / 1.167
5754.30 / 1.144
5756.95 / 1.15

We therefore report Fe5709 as 2.65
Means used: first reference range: 1.16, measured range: 1.08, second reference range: 1.26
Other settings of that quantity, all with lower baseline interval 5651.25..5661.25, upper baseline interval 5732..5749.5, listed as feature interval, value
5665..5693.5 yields -0.8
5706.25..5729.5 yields 0.7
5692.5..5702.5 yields 0.5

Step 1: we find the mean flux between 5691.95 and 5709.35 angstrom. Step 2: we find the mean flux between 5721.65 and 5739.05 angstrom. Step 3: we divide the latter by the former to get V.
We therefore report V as 1.22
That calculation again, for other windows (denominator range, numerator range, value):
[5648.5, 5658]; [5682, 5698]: 1.04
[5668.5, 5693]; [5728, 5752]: 1.08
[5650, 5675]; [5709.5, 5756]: 1.16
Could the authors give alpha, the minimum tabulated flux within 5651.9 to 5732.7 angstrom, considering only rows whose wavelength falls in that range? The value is 0.7366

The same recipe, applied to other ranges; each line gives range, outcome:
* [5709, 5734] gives 1.024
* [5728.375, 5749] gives 1.087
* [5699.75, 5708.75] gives 0.8476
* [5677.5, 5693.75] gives 1.005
